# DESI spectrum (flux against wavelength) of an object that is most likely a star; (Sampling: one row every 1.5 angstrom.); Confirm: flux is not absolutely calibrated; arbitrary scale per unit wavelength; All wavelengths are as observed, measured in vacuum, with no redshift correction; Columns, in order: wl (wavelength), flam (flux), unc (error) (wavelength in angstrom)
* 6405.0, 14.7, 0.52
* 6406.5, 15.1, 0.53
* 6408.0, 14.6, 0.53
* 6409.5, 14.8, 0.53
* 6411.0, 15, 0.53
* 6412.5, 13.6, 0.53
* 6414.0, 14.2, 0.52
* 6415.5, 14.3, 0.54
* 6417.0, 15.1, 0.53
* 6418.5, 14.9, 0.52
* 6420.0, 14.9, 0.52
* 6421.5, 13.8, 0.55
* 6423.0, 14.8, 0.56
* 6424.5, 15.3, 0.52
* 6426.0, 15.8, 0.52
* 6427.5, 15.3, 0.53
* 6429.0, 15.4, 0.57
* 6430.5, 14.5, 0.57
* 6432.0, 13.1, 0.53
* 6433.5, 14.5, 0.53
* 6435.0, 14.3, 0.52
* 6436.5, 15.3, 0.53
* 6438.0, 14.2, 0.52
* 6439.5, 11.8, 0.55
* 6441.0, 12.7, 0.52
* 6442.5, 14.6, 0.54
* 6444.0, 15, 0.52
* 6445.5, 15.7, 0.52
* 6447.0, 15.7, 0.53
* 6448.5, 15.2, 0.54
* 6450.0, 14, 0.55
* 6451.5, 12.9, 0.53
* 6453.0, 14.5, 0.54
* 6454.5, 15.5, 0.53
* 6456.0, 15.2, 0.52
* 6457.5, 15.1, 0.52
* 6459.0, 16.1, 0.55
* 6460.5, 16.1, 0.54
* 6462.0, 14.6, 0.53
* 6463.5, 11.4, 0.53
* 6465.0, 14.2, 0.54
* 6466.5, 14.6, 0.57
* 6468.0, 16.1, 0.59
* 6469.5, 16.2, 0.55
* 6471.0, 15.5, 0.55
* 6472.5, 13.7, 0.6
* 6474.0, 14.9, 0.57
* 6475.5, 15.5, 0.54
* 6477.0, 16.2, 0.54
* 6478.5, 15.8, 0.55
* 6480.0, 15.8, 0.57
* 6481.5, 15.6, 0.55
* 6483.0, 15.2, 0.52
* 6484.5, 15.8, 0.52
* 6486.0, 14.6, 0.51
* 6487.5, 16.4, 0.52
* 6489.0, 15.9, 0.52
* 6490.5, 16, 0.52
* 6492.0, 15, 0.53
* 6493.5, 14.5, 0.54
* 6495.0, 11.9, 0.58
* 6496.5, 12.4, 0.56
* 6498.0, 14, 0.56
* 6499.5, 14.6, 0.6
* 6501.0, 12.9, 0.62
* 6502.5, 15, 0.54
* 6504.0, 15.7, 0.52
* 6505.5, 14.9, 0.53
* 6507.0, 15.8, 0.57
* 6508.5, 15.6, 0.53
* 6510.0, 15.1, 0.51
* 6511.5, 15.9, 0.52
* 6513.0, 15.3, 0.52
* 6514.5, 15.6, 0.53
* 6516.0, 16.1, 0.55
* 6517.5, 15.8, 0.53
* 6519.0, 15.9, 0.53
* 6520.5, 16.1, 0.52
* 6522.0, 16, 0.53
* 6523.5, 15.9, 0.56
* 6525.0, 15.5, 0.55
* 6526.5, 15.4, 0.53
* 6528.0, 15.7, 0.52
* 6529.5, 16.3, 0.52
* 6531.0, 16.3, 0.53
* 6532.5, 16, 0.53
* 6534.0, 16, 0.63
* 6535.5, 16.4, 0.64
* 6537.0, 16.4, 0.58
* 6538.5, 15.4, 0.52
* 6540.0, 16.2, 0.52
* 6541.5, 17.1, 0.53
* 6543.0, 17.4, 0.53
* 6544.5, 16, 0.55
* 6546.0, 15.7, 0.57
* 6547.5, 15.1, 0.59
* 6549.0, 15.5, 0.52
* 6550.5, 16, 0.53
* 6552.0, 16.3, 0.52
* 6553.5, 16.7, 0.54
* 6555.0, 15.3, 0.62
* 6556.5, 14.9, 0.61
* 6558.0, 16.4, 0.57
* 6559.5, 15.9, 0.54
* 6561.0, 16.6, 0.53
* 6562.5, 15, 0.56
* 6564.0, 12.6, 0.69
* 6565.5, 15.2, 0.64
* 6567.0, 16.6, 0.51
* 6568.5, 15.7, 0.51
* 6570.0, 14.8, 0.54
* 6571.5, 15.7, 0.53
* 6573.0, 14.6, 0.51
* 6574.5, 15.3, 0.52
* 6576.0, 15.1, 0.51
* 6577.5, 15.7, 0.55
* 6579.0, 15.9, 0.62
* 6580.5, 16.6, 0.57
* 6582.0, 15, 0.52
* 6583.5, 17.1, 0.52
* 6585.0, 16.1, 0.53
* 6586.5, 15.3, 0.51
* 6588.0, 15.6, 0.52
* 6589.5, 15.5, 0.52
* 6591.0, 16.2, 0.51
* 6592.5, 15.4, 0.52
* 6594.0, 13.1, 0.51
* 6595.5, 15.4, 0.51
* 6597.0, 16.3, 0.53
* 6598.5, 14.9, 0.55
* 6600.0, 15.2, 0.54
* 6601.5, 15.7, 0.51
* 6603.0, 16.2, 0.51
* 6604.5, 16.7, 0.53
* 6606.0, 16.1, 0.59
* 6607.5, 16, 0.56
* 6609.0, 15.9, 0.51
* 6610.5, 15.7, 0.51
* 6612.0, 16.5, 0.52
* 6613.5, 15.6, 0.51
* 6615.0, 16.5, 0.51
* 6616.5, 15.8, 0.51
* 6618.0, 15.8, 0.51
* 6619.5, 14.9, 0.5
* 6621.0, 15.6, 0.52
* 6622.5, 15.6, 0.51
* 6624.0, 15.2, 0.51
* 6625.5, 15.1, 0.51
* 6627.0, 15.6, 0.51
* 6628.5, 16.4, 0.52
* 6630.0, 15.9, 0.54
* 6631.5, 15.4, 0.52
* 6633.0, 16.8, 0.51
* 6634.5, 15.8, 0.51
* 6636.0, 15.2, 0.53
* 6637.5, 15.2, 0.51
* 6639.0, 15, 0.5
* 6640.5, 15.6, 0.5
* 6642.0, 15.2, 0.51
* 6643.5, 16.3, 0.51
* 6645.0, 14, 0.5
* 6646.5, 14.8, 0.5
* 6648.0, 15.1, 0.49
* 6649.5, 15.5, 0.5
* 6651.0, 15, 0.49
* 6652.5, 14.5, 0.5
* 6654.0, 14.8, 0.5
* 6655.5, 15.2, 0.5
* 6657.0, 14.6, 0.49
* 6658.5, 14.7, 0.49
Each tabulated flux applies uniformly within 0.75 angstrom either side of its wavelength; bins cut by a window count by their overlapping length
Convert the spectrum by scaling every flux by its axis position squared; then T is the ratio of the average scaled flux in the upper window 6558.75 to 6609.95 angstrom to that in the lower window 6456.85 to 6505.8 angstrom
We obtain 1.08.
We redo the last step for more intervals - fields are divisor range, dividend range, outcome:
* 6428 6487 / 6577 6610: 1.11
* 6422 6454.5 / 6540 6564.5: 1.13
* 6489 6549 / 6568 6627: 1.03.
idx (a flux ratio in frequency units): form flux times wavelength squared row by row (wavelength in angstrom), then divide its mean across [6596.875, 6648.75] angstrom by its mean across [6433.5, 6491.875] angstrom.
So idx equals 1.10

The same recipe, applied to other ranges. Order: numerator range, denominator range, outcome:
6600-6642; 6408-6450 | 1.15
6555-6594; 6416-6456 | 1.11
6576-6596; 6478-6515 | 1.07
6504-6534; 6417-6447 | 1.11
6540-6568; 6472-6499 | 1.08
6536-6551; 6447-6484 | 1.10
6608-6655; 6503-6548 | 1.01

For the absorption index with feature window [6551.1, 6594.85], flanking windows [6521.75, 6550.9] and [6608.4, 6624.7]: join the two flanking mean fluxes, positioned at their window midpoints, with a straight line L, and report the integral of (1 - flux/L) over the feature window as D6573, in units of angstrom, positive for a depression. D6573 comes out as 1.0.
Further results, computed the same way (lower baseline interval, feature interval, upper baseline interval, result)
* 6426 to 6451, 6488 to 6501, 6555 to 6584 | 0.58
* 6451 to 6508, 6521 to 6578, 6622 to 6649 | -2.27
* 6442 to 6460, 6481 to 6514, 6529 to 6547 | 1.57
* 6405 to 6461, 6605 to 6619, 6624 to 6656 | -0.66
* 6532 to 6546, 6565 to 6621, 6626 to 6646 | 0.75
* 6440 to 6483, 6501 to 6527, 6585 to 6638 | -0.61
